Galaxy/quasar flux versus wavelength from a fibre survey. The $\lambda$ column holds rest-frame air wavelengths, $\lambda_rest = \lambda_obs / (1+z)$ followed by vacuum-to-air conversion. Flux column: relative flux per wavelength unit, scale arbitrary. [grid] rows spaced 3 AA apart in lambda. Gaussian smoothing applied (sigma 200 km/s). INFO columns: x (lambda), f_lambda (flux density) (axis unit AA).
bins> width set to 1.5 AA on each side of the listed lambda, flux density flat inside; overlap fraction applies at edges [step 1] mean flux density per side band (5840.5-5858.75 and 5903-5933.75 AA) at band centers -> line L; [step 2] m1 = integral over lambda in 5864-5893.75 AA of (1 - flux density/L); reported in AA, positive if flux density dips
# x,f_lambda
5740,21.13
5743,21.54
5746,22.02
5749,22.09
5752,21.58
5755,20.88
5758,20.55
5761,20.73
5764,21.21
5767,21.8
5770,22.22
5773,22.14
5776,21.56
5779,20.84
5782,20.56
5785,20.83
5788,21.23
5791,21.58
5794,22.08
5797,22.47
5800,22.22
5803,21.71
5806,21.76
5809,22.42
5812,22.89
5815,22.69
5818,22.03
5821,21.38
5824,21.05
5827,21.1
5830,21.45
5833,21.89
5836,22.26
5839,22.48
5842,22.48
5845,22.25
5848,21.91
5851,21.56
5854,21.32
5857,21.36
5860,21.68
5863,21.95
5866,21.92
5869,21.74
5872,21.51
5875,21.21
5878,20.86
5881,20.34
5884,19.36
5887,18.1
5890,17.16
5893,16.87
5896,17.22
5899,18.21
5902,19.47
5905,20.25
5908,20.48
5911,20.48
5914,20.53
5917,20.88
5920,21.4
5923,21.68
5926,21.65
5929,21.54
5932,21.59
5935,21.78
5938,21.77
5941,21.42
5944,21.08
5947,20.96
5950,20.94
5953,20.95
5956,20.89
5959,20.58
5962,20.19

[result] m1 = 2.0 AA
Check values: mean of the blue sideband 21.8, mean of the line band 20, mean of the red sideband 21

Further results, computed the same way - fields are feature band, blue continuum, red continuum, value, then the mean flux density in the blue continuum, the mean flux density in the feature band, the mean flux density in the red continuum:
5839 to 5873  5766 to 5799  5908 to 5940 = -0.62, 21.6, 21.8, 21.3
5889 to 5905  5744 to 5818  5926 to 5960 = 2.50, 21.7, 18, 21.3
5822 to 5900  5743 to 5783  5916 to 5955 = 2.27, 21.4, 20.8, 21.4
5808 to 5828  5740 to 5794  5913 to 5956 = -0.55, 21.4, 21.9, 21.3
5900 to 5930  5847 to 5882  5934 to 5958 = 0.73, 21.5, 20.8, 21.2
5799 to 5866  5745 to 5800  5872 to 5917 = -4.65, 21.5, 21.9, 19.4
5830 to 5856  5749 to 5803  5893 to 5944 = -1.16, 21.5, 22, 20.5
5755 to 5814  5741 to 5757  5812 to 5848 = 0.35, 21.6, 21.6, 22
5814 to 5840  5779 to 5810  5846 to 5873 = -0.16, 21.6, 21.8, 21.7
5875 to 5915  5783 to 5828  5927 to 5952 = 4.25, 21.8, 19.2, 21.4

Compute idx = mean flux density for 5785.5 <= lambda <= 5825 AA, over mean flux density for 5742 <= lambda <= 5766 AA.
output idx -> 1.0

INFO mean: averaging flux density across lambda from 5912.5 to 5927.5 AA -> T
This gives 21.2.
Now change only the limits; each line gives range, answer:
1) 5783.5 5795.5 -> 21.4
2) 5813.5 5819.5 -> 22.4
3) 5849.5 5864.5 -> 21.6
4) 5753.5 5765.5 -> 20.8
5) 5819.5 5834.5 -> 21.4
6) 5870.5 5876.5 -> 21.4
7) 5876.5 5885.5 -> 20.2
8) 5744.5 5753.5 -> 21.9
